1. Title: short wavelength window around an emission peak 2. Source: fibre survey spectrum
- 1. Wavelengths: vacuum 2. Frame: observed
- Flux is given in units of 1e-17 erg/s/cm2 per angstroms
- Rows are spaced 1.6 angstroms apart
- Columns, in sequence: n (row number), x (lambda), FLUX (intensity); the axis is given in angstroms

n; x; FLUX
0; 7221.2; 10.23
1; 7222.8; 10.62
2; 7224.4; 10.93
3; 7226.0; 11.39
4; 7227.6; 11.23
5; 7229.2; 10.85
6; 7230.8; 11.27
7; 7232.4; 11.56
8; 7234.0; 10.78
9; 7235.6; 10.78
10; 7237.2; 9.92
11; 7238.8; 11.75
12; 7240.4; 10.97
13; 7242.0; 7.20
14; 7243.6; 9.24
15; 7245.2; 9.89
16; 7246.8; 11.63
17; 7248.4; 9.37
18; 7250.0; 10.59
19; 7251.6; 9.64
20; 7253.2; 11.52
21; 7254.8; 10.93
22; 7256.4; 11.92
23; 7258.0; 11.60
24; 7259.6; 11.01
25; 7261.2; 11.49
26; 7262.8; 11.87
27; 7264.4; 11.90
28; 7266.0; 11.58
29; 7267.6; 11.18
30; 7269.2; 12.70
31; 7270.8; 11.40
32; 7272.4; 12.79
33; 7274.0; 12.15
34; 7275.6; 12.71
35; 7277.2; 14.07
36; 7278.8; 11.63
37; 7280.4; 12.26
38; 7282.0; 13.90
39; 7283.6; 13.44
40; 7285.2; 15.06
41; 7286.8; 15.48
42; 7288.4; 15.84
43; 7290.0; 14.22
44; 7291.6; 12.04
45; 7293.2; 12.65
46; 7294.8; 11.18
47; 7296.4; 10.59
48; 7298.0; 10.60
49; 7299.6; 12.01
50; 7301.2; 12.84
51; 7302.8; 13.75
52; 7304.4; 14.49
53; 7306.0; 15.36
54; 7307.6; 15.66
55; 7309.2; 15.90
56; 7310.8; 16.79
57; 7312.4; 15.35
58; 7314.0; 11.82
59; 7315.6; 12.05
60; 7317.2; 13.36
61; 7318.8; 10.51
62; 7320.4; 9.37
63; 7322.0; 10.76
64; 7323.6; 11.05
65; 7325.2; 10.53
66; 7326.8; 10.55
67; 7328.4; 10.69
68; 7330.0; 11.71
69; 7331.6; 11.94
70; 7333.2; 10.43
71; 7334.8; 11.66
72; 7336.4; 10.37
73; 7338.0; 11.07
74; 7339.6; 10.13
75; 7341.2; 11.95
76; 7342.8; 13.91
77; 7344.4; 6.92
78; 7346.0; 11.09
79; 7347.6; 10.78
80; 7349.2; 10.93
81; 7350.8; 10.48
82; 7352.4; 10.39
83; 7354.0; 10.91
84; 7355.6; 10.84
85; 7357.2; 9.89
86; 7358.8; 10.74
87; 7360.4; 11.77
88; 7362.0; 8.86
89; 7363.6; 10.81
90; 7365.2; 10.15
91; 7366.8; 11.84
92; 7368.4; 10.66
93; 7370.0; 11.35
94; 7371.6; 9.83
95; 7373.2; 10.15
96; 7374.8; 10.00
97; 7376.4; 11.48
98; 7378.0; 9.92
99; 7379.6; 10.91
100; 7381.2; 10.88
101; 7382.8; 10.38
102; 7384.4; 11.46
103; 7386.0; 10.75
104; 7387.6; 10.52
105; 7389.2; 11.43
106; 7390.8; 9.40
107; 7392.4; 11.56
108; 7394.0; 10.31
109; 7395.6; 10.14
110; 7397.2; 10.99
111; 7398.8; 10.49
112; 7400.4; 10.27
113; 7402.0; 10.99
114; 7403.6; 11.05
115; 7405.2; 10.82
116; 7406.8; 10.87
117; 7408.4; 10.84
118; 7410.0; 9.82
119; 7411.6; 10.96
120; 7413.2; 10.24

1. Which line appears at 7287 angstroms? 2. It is Halpha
